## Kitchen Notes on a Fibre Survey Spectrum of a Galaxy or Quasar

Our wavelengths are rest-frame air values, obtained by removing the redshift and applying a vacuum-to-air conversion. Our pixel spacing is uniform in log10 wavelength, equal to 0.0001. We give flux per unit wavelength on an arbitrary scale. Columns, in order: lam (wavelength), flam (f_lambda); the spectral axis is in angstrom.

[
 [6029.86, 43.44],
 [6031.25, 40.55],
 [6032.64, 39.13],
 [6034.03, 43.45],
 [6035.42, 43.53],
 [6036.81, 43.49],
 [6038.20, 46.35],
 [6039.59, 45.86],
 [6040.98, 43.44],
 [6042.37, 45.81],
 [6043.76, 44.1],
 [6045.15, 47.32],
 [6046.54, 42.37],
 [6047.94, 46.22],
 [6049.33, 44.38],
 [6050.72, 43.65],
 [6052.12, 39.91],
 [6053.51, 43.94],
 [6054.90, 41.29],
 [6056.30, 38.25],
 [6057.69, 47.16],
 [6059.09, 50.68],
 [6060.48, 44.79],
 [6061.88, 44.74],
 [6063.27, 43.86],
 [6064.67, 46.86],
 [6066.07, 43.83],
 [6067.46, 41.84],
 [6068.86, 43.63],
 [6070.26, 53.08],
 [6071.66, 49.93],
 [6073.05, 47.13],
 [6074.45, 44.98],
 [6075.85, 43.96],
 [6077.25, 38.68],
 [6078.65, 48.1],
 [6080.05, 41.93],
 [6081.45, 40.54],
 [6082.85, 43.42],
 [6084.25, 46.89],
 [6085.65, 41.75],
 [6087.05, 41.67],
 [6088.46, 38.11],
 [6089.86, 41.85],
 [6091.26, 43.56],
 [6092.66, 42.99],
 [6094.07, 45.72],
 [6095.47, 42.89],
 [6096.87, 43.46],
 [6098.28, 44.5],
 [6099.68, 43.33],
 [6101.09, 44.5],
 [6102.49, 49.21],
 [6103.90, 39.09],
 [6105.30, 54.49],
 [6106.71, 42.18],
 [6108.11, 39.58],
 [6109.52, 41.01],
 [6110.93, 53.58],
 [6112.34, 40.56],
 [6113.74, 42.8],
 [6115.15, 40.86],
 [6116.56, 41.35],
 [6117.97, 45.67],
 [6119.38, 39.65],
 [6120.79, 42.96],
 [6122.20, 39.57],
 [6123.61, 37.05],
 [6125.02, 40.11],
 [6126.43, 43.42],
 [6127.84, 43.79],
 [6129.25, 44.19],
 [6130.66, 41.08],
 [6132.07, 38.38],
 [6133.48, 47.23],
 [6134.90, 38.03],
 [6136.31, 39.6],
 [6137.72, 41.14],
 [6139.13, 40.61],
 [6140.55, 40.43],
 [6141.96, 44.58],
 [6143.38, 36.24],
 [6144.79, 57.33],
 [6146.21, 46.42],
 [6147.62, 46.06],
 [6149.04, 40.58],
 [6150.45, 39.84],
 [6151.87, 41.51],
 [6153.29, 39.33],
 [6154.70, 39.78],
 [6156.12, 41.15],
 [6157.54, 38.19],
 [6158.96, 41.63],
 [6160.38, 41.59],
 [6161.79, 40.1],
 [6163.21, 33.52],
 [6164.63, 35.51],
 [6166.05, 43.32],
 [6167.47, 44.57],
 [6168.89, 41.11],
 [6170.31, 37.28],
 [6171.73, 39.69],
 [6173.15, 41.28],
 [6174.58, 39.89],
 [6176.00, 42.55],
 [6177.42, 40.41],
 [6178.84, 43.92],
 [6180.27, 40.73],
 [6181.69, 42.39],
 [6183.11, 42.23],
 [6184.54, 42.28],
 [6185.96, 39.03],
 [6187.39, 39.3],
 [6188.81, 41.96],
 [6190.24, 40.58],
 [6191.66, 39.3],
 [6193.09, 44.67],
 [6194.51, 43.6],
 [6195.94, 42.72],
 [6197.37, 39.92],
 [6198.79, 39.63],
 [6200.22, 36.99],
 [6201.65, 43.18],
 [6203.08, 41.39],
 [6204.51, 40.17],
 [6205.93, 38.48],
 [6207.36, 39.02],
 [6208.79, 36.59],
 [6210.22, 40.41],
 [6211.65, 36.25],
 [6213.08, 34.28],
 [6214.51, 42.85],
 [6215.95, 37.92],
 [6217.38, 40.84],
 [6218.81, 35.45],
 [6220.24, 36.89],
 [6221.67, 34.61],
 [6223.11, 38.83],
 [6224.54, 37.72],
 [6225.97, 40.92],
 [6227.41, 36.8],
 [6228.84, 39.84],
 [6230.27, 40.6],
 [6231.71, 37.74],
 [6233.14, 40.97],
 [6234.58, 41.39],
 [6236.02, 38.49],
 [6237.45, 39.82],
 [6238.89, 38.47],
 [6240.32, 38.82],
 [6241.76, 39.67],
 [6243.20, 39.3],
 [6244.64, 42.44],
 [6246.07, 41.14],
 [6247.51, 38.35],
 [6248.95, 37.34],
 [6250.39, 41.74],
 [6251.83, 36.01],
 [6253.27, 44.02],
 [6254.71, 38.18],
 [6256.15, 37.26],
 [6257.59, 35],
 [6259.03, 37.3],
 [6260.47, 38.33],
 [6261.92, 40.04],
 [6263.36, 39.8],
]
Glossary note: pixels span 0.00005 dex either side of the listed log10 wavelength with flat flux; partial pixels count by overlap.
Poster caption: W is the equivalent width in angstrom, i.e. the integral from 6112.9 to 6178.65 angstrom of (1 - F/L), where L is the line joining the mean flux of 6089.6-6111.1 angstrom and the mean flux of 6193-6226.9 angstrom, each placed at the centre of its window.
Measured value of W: 1.3 angstrom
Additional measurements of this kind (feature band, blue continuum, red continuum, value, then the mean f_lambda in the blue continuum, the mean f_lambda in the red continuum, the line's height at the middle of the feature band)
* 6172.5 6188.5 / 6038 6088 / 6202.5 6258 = -0.29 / 44.5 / 38.9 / 40.5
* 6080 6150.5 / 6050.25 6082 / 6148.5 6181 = -0.82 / 44.5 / 40.3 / 42.4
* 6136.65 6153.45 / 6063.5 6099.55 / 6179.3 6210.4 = -0.29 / 44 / 40.7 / 42.2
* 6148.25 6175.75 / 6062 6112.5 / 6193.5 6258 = 0.98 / 44.3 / 39.2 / 41.5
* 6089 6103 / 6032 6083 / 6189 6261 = -0.28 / 44.4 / 39.3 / 43.2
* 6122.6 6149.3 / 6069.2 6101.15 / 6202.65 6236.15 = -0.29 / 44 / 38.7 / 42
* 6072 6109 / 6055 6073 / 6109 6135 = 0.34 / 45.6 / 42.3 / 44.1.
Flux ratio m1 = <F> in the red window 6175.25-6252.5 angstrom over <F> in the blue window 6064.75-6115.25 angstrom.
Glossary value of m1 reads 0.9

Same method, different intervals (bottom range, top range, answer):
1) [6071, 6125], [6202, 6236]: 0.89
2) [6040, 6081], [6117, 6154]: 0.94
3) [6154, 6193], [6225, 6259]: 0.97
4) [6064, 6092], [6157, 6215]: 0.91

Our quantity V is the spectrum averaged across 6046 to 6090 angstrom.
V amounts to 44.1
